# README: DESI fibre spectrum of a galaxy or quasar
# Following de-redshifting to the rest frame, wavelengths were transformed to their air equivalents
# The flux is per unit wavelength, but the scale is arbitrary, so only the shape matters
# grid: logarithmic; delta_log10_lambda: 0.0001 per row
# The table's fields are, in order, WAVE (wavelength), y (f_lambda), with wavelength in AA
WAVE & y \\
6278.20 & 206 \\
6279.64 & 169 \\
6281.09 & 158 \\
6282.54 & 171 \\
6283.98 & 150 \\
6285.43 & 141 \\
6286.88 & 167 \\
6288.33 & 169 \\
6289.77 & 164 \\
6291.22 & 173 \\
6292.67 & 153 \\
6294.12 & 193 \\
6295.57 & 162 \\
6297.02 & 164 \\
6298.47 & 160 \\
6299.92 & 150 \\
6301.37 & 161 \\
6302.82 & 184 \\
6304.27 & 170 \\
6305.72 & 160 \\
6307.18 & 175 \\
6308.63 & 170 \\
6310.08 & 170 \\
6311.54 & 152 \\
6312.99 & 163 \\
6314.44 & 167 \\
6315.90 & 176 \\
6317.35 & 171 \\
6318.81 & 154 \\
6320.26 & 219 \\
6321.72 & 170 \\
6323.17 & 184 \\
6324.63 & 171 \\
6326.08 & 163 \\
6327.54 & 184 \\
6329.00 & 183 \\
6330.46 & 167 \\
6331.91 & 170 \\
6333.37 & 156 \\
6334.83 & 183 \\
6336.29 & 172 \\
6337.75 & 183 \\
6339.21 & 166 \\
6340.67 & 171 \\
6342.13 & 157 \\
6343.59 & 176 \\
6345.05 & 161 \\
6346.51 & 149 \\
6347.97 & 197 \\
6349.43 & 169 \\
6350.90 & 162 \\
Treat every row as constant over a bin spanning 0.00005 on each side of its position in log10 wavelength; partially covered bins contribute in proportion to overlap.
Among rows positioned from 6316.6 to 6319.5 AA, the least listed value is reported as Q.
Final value 154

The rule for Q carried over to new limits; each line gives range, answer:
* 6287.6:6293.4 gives 153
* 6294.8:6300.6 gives 150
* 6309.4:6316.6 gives 152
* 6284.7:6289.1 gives 141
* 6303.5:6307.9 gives 160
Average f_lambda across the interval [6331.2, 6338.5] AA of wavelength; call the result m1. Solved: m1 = 173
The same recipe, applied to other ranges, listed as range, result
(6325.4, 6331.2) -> 174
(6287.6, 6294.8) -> 170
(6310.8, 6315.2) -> 161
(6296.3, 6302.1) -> 159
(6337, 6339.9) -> 175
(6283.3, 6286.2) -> 145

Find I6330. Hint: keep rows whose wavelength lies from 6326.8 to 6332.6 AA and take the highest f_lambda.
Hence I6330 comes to 184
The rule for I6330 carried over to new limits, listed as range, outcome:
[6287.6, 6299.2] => 193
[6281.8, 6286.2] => 171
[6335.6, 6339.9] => 183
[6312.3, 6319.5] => 176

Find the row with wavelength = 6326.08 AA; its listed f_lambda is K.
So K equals 163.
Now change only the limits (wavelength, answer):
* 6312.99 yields 163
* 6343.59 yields 176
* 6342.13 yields 157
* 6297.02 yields 164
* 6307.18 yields 175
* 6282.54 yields 171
